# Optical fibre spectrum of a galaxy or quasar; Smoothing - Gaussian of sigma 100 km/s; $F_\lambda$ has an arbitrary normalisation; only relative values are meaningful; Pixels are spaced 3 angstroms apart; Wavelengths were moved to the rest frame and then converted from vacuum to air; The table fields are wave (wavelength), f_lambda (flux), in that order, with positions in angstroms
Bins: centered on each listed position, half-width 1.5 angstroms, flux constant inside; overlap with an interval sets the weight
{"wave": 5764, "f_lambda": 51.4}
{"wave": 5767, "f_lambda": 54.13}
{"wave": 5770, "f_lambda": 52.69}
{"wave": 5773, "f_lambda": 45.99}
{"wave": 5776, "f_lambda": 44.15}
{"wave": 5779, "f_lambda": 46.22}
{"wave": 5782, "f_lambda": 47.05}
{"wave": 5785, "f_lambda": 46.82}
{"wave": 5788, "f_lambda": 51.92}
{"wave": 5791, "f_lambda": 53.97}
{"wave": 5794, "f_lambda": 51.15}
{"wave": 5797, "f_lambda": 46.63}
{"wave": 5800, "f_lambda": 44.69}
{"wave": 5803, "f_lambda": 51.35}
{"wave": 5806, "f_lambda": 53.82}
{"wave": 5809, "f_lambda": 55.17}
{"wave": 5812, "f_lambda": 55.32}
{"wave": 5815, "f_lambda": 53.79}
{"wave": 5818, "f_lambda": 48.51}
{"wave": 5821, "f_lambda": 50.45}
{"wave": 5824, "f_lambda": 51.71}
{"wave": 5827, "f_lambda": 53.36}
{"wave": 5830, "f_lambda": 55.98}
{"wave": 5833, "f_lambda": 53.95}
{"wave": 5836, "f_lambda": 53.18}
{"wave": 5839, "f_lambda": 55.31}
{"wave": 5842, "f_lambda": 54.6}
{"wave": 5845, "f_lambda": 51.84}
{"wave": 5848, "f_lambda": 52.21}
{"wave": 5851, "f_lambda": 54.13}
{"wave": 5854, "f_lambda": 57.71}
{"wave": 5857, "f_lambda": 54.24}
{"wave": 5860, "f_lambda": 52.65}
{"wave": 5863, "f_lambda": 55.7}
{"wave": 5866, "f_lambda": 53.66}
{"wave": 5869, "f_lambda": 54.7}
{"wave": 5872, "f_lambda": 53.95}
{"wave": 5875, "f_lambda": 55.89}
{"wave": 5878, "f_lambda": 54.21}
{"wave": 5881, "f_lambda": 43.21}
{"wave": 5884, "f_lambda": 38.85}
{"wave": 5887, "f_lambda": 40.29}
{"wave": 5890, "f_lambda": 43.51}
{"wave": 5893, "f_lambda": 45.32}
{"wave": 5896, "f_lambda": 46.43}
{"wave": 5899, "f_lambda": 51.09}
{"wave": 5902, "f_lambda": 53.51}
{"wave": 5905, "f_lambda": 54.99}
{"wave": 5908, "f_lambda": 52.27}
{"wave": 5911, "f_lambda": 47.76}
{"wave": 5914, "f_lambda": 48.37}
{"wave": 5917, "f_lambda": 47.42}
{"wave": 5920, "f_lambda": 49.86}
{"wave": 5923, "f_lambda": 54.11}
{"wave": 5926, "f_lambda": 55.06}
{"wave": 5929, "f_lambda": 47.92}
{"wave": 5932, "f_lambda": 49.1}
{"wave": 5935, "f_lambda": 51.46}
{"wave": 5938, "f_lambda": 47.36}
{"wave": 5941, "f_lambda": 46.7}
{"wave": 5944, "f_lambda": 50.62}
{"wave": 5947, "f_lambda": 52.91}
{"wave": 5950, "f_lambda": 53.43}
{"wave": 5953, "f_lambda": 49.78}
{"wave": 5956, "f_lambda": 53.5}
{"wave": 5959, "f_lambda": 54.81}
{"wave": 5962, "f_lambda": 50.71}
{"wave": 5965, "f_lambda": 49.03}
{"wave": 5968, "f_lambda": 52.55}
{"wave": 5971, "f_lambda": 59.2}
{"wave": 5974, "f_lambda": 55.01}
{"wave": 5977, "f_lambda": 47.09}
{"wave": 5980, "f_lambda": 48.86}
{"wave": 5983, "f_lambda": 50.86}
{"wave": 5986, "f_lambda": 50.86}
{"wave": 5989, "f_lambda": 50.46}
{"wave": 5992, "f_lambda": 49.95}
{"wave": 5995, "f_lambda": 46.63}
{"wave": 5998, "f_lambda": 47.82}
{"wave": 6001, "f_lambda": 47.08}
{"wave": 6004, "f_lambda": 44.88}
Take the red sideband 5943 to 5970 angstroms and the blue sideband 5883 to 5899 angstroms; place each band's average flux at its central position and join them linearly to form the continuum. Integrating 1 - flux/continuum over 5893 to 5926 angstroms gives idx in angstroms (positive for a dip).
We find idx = -3.2 angstroms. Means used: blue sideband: 43.8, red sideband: 52.1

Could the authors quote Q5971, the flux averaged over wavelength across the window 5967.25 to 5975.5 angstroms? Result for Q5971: 55.9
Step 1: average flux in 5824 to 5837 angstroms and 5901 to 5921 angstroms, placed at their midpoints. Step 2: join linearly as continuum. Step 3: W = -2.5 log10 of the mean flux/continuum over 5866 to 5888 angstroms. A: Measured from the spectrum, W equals 0.058 mag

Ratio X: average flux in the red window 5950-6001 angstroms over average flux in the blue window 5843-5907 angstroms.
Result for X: 1.00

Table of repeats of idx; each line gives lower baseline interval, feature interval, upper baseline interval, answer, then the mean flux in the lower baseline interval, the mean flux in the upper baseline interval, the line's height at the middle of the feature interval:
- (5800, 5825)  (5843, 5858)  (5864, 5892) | -1.2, 52.1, 48.8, 50.1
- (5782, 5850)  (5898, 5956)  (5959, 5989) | 1.1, 52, 51.7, 51.8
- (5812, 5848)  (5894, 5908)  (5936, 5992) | 0.2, 53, 51.3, 52.1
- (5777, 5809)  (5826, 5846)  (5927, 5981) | -1.6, 49.6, 51.2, 50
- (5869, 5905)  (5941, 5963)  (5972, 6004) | -1.3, 48.4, 49.4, 49.1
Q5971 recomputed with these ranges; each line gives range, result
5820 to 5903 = 51.5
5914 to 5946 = 49.9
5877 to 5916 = 47.6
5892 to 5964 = 50.6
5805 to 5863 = 53.6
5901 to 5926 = 51.2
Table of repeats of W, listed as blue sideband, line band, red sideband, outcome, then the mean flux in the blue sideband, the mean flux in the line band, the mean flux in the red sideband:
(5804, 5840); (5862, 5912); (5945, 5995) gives 0.06 mag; 53.3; 49.7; 51.6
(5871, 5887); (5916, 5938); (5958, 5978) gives 0.00 mag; 48.2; 50.6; 52.7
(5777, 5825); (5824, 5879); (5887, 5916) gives -0.10 mag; 50.5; 54.2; 48.8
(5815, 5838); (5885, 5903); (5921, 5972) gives 0.13 mag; 52.6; 46.3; 51.6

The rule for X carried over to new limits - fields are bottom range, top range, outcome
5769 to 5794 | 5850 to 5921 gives 1.04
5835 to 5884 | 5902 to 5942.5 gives 0.95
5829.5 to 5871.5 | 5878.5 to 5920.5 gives 0.88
